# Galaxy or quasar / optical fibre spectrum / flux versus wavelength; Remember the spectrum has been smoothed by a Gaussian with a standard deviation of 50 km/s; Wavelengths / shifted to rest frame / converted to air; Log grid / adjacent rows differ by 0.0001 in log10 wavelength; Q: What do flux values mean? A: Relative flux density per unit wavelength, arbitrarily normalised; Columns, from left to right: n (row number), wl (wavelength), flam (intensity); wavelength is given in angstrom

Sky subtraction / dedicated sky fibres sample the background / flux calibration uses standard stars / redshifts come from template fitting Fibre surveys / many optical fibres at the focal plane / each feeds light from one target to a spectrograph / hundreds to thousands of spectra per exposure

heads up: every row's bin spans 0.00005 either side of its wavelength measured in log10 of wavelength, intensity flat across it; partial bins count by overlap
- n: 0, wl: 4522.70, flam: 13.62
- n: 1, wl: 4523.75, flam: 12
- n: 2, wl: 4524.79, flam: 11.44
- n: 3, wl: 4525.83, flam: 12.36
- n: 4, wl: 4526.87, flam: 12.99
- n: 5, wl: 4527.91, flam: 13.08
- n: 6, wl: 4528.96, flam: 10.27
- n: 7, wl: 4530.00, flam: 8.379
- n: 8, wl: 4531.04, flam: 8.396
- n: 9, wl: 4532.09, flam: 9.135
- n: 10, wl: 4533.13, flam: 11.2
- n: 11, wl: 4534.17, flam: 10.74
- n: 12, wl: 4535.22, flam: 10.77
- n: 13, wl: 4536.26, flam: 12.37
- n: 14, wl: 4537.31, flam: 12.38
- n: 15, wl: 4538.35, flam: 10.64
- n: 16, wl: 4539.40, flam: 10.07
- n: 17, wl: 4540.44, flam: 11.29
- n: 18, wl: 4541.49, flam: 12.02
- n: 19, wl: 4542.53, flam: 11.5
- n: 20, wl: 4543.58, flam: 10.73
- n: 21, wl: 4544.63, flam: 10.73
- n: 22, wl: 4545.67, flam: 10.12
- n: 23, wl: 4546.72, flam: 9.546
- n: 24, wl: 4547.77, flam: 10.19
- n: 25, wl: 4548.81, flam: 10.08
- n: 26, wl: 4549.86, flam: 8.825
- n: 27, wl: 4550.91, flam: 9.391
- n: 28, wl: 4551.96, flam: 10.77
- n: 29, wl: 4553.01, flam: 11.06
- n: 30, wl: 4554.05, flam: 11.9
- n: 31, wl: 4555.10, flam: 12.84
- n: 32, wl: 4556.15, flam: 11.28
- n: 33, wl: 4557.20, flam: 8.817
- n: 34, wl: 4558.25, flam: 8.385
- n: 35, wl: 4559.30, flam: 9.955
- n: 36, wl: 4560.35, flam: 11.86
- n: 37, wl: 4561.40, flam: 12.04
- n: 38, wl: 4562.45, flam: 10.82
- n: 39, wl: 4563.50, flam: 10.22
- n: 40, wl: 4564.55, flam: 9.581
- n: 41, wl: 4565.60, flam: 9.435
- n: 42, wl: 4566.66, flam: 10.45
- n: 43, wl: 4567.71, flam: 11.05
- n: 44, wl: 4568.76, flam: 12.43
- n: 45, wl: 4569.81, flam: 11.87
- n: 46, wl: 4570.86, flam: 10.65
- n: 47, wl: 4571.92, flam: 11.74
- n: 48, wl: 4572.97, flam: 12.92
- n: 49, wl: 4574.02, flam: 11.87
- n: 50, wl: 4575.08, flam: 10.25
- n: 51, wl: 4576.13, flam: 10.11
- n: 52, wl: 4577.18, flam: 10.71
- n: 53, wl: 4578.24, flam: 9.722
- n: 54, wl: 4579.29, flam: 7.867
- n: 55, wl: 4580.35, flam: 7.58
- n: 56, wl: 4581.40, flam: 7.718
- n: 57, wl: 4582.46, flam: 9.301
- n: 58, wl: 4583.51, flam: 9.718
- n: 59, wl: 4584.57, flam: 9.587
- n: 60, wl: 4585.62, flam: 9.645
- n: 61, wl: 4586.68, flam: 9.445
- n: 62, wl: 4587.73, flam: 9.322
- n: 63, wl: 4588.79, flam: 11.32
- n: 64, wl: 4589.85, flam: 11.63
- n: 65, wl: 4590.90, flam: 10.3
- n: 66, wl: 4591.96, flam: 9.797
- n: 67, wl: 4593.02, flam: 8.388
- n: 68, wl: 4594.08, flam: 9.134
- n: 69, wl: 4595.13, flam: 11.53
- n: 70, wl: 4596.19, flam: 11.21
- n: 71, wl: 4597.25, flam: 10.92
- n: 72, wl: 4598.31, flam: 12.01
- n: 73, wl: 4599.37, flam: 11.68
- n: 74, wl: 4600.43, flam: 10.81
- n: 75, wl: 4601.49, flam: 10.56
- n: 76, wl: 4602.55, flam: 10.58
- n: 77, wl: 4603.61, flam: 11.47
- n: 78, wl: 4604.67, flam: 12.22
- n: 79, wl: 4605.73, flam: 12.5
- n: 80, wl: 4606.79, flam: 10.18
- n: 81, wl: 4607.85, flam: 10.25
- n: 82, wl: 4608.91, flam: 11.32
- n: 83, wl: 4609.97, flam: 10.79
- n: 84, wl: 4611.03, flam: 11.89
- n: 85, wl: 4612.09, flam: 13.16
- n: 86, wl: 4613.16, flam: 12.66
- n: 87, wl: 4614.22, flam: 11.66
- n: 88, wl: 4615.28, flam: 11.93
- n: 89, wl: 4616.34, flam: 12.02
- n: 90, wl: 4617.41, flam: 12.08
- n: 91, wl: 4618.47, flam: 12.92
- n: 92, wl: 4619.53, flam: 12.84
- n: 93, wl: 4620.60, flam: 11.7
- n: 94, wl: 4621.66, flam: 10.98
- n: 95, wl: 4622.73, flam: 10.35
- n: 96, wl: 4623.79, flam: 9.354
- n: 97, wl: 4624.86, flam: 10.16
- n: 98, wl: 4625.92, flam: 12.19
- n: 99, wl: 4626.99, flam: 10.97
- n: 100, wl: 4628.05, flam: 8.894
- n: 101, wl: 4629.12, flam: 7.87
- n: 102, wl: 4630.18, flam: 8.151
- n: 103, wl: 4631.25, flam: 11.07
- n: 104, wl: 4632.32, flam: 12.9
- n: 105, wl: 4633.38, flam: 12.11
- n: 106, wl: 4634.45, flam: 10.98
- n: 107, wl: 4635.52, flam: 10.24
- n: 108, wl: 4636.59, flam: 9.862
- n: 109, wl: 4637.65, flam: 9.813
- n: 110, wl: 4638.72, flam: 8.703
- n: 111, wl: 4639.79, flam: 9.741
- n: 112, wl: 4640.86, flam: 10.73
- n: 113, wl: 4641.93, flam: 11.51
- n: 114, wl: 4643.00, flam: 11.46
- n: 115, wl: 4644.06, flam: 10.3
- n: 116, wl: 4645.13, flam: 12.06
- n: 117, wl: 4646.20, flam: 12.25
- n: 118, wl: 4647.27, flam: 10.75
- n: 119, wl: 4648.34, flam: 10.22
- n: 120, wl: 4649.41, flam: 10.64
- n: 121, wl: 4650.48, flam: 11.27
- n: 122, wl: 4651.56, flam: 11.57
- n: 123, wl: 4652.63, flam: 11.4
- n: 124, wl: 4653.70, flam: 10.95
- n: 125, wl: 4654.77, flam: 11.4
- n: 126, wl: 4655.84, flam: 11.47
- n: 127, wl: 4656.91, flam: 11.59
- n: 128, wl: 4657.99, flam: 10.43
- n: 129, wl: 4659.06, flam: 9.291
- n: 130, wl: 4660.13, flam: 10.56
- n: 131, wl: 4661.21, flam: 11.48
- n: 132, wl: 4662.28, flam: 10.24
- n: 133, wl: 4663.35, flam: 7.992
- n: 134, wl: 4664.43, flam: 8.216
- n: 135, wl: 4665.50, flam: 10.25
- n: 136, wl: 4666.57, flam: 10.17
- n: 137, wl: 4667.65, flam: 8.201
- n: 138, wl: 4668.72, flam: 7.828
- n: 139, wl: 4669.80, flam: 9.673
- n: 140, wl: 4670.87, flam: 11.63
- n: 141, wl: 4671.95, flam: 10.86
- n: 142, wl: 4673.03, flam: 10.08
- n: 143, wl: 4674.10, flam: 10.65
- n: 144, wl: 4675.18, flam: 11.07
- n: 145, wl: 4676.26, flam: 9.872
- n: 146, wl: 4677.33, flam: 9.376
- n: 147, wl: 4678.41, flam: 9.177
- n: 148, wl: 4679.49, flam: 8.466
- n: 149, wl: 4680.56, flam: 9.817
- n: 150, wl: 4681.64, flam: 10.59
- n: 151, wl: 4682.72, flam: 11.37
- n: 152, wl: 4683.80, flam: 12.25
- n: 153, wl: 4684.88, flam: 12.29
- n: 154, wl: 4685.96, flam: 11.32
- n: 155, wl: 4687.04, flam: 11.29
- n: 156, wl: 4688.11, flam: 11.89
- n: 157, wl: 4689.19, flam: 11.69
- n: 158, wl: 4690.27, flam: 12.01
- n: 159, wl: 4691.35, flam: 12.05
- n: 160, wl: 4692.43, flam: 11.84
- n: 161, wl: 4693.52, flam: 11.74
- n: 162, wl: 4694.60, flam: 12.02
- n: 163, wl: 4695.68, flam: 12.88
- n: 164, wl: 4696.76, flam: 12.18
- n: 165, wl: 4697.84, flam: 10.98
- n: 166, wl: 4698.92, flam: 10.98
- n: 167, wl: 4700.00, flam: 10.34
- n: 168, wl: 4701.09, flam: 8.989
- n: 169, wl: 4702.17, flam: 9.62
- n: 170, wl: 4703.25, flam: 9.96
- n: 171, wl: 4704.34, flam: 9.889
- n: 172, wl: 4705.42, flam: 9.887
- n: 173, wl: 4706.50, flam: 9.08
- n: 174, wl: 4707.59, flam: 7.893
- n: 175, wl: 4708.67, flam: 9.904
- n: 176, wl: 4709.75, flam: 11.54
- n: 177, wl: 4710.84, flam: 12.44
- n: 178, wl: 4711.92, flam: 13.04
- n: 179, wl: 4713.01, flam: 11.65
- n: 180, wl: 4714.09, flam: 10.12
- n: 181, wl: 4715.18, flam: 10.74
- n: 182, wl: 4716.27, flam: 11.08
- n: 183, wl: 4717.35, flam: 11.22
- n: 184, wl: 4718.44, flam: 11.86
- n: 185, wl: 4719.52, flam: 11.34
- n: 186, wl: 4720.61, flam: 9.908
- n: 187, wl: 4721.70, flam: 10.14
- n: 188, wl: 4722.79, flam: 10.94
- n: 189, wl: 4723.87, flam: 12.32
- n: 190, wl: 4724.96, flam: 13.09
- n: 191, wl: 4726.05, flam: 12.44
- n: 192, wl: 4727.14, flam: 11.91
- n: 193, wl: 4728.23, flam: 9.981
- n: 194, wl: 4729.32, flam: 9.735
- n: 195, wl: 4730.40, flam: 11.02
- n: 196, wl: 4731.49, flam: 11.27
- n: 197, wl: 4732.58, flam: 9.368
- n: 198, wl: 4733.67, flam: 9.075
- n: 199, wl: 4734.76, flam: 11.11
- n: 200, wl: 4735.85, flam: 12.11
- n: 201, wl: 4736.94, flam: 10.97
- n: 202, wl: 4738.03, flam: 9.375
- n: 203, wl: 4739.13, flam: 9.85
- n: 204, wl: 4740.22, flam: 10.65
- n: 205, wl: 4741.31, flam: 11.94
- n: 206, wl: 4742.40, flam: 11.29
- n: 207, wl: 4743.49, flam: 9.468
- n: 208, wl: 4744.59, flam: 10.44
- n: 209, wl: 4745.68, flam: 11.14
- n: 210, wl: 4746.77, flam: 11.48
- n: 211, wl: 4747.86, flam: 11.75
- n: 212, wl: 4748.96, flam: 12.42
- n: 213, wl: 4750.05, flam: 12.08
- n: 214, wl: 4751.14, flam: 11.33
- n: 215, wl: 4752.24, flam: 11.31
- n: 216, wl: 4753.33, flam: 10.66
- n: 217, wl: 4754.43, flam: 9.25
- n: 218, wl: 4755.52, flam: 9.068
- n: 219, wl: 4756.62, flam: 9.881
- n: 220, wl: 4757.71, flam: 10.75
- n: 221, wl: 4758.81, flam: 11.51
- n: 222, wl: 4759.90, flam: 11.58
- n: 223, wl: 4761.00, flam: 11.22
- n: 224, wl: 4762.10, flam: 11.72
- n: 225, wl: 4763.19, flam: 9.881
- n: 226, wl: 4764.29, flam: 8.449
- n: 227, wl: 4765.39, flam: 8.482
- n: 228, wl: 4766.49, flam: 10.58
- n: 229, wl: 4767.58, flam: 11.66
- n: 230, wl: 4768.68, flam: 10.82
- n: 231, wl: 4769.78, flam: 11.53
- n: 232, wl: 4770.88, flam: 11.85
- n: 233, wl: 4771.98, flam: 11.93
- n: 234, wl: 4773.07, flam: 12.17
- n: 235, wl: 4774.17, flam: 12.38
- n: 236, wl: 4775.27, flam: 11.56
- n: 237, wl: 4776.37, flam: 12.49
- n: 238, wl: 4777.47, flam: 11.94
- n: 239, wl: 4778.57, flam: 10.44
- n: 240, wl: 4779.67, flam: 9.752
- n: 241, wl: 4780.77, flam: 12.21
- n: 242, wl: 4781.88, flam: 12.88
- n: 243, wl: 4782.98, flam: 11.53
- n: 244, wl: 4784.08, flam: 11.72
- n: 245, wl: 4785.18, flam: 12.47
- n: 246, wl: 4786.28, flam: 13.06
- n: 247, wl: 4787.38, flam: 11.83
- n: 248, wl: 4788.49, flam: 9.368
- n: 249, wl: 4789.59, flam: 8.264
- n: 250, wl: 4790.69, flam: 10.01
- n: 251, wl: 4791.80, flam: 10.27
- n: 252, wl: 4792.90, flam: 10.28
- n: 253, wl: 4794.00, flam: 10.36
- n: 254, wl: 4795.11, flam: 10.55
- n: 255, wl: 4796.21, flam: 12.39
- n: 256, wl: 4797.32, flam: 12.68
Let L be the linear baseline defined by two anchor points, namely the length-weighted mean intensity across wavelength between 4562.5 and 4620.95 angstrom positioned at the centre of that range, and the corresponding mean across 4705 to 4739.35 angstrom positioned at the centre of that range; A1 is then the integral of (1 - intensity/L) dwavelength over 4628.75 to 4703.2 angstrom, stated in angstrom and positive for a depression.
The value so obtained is 1.2 angstrom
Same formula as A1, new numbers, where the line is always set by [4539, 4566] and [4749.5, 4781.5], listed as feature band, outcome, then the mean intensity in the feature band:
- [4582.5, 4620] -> -1.45 angstrom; 11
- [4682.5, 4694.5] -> -1.10 angstrom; 11.8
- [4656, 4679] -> 1.75 angstrom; 9.95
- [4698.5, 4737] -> 0.50 angstrom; 10.7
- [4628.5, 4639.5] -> 0.57 angstrom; 10.1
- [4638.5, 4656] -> -0.43 angstrom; 11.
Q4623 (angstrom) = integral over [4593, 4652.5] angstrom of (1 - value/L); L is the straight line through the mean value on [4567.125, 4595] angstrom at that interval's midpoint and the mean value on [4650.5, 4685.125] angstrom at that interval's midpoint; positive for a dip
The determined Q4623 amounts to -4.5 angstrom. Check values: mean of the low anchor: 10.2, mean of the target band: 11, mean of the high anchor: 10.3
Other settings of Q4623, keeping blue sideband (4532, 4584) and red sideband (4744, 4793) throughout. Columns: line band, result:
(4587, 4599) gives 0.1 angstrom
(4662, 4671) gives 1.3 angstrom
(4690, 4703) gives -0.4 angstrom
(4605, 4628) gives -1.7 angstrom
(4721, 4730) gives -0.3 angstrom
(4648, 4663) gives -0.1 angstrom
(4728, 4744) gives 0.7 angstrom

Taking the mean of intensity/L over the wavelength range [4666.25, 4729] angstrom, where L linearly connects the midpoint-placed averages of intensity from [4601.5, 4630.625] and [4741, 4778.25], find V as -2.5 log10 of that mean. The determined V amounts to 0.03 mag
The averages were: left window 11.2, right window 11.1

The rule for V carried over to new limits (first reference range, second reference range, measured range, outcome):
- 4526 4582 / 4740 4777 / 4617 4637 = -0.007 mag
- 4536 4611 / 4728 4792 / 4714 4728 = -0.045 mag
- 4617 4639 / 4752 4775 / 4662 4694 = 0.027 mag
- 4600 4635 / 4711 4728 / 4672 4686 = 0.088 mag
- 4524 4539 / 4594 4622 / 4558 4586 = 0.101 mag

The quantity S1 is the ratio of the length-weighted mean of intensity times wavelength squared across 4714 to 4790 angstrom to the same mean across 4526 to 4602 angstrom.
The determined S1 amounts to 1.1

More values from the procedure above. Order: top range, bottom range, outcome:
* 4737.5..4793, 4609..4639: 1.06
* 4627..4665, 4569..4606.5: 1.03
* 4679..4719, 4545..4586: 1.13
